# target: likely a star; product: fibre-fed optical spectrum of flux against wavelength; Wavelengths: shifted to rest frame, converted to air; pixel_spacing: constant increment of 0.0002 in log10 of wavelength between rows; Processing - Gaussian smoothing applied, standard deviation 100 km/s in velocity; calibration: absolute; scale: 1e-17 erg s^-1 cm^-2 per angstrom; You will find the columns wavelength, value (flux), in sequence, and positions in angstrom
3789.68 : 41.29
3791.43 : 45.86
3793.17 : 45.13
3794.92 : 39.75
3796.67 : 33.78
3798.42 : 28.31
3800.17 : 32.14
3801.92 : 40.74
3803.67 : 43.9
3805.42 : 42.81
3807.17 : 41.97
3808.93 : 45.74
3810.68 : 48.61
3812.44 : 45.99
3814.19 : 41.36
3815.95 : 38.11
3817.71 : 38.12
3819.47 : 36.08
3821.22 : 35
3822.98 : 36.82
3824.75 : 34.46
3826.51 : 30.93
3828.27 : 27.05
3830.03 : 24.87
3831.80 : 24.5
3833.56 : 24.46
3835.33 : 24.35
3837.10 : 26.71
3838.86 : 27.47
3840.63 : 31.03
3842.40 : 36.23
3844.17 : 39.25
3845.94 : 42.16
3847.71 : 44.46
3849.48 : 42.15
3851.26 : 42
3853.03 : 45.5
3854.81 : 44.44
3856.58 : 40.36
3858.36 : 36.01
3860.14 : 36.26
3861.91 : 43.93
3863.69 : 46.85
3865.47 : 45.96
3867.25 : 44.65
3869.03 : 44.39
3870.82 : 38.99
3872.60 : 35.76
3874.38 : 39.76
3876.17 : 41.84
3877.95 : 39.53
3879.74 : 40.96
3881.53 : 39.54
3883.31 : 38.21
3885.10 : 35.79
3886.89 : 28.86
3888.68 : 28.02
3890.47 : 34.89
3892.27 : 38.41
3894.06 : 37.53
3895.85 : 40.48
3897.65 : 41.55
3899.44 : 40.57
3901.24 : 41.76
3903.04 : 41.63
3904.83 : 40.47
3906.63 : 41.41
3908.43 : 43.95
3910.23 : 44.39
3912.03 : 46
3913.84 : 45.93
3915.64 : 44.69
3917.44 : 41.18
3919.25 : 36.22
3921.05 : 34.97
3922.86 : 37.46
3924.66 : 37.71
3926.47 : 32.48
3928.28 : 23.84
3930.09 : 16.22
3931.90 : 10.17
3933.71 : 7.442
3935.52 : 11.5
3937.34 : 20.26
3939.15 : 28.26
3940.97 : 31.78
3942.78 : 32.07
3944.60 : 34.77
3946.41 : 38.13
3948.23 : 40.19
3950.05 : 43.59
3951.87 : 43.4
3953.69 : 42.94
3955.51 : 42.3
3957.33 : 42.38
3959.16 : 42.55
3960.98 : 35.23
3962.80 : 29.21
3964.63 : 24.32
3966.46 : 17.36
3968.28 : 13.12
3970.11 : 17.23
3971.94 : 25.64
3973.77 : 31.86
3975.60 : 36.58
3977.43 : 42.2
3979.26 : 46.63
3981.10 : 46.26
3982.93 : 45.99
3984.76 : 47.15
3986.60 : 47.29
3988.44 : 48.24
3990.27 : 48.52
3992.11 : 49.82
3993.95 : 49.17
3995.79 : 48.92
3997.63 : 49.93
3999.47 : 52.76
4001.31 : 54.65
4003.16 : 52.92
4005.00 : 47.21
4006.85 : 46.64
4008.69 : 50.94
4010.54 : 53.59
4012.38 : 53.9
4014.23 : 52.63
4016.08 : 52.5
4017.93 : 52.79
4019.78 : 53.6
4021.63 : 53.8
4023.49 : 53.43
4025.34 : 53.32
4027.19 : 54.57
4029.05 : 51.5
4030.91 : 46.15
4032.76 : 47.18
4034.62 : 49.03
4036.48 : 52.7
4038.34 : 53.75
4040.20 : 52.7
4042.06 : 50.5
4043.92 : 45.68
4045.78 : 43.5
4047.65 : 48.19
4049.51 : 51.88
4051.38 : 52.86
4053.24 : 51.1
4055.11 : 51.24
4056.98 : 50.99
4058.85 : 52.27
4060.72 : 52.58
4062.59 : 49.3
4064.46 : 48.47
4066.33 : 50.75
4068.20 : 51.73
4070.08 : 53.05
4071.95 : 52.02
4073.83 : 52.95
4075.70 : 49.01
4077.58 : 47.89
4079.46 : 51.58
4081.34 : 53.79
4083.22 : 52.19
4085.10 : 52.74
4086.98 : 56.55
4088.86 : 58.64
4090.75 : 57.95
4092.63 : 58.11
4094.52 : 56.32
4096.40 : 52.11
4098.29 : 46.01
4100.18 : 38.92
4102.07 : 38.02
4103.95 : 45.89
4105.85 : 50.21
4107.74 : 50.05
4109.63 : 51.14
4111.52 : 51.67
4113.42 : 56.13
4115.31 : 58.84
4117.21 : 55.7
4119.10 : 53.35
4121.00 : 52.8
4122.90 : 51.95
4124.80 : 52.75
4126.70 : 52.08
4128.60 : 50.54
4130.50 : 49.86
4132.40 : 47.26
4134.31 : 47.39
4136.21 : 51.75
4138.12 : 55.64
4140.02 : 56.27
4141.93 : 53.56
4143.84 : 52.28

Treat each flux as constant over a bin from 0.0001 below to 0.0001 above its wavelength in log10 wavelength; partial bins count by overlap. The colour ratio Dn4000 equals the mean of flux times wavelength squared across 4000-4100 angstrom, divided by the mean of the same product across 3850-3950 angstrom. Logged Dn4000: 1.5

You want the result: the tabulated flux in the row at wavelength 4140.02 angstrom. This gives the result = 56.27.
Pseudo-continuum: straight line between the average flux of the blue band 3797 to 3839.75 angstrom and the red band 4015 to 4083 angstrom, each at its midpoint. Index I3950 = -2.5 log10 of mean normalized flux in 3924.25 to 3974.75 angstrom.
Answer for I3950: 0.454 mag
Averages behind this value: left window 35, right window 51.1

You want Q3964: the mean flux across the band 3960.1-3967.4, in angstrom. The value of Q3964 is 26.4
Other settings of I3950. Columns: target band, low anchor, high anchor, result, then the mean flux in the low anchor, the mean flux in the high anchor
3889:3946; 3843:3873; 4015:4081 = 0.29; 42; 51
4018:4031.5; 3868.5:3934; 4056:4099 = -0.10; 36.8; 52.5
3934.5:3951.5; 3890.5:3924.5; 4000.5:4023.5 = 0.39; 40.8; 52.1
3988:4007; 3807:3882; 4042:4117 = -0.08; 38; 51.1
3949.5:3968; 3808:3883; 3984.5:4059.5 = 0.29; 37.9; 50.7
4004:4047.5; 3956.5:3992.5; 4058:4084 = -0.15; 36.7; 51.3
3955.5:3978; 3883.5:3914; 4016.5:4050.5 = 0.44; 39.3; 50.8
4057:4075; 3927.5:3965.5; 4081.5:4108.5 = -0.10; 30.6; 51.1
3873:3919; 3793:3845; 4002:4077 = 0.03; 35.4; 51.1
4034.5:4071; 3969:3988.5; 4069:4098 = -0.03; 38.9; 53.5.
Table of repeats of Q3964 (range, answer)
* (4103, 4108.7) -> 48.7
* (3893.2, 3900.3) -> 40.1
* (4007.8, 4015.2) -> 52.8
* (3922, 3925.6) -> 37.6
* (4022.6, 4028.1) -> 53.8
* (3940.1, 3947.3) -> 34.2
